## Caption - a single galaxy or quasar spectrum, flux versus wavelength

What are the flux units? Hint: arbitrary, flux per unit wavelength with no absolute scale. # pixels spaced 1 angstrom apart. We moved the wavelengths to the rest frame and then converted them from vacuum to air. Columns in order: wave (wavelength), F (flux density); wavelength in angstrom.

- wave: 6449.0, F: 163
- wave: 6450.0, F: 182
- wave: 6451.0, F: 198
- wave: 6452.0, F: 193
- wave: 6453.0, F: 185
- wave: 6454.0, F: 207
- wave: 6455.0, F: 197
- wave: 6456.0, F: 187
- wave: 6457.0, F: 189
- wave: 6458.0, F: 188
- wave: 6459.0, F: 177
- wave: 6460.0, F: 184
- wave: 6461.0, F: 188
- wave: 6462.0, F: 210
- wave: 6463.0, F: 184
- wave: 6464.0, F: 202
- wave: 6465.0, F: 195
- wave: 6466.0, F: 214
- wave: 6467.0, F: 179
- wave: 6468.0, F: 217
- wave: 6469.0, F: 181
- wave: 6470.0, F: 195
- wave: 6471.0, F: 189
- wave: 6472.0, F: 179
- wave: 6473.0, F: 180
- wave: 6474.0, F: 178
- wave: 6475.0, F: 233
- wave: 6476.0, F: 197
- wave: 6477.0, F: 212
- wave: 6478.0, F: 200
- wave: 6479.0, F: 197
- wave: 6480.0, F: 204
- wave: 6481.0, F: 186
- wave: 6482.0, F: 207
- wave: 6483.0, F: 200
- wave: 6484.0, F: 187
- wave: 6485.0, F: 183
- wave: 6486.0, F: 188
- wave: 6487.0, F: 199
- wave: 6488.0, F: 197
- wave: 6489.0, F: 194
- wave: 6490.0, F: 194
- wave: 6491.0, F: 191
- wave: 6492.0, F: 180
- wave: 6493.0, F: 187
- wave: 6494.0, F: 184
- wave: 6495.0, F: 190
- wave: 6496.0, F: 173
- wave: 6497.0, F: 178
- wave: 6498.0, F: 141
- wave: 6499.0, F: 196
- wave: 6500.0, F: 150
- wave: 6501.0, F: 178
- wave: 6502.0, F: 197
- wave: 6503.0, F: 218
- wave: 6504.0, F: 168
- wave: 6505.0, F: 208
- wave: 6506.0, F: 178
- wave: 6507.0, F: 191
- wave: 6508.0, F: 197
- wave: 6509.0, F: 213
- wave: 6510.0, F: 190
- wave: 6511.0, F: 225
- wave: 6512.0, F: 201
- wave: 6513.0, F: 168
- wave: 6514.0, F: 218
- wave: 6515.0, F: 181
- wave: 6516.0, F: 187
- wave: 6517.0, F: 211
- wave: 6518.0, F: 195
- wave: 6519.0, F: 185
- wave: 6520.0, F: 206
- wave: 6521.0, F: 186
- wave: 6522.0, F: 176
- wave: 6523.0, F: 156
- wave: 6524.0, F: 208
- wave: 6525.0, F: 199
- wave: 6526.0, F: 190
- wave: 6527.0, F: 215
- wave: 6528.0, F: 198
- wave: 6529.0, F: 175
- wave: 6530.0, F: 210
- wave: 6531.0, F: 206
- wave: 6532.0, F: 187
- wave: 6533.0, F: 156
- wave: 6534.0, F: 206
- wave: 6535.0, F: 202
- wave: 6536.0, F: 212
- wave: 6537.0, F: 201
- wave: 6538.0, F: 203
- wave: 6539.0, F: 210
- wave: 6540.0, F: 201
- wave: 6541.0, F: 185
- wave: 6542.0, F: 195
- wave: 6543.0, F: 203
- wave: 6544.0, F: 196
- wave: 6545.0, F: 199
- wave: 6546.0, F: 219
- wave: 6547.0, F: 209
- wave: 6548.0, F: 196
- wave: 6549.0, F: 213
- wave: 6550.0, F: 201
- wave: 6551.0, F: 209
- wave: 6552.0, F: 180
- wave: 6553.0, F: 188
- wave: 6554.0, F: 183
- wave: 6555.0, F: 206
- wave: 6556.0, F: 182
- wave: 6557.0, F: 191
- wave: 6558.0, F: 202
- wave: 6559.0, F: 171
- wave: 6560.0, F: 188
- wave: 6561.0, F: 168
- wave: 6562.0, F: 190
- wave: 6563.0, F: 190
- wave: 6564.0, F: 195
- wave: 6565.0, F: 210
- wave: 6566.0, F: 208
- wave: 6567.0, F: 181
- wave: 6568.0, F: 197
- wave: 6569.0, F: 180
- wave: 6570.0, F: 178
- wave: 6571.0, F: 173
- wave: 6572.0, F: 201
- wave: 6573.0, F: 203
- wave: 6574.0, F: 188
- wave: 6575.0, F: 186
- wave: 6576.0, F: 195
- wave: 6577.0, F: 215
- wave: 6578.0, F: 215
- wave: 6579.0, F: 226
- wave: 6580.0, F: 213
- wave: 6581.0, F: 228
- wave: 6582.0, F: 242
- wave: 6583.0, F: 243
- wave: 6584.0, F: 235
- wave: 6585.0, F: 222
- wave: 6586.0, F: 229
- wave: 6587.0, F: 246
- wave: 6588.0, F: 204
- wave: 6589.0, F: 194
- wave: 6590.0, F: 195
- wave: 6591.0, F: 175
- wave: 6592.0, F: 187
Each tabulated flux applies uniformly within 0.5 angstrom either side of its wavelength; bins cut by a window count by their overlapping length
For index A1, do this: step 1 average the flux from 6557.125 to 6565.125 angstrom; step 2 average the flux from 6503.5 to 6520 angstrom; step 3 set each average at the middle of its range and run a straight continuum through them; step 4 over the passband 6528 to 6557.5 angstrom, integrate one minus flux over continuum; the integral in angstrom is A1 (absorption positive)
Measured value -1.0 angstrom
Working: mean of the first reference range 195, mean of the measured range 197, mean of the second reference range 188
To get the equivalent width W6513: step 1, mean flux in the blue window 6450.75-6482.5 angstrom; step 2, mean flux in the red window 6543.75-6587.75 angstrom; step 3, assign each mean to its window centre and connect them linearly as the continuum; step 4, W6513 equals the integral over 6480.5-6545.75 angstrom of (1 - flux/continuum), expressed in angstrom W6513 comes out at 1.9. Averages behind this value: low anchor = 195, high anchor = 202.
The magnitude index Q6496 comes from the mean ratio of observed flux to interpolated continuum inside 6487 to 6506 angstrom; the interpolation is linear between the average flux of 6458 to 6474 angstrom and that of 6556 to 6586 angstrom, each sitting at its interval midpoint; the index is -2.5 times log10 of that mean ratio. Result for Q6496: 0.05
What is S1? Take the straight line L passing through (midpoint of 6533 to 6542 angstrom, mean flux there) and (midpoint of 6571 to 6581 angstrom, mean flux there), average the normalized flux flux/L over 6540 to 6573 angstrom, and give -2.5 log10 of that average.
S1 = 0.045 mag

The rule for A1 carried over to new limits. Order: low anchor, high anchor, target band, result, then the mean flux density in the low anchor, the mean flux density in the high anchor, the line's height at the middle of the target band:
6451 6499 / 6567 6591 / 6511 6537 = 0.7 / 192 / 208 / 199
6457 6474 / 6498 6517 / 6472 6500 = 0.2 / 191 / 192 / 191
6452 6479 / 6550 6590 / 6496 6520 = 0.8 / 194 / 201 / 197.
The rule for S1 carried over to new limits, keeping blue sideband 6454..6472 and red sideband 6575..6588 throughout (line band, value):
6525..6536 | 0.08 mag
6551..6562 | 0.16 mag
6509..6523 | 0.07 mag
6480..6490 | 0.02 mag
